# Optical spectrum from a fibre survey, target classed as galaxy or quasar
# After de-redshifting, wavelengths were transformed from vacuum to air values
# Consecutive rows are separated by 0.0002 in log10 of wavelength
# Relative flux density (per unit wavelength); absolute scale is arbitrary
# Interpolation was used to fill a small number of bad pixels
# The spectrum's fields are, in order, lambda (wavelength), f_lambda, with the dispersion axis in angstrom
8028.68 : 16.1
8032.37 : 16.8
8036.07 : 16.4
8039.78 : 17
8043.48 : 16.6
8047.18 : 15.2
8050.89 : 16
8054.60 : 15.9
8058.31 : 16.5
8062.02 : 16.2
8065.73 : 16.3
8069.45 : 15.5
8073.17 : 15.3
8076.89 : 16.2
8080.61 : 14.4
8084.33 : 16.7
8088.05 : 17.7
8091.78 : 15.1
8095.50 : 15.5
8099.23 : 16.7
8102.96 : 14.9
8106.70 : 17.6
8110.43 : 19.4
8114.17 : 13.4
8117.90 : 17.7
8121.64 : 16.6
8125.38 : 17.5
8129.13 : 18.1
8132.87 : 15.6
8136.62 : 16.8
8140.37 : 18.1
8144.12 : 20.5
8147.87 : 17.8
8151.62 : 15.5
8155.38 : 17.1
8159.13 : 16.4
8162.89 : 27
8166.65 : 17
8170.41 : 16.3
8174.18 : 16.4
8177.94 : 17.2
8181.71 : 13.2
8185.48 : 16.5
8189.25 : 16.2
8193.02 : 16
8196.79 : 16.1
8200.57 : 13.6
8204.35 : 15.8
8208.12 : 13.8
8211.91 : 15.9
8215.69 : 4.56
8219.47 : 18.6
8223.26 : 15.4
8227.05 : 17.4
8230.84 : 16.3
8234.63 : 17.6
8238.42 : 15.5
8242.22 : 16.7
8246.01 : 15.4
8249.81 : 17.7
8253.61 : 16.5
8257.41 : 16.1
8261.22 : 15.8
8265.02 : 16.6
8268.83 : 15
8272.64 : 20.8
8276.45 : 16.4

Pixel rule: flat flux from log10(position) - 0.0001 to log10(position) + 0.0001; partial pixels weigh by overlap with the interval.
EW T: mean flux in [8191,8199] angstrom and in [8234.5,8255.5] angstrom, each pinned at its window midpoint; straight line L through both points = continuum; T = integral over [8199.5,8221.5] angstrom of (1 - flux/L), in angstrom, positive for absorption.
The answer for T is 3.3 angstrom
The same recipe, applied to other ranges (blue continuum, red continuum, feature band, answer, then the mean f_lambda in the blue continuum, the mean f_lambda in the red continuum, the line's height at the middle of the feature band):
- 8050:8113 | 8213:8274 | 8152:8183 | -2.86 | 16.2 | 16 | 16.1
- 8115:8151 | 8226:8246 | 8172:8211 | 3.32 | 17.4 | 16.6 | 16.9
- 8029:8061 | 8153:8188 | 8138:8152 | -0.83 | 16.3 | 17.4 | 17.2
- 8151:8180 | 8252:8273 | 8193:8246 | 5.92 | 17.9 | 16.5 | 17.1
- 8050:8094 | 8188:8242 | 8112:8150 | -3.76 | 16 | 15.2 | 15.7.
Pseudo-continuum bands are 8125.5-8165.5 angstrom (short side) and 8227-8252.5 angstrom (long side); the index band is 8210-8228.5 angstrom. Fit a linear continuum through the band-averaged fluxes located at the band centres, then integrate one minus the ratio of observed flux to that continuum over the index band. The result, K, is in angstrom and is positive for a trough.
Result 2.9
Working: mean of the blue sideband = 18.2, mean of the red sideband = 16.6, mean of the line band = 14.3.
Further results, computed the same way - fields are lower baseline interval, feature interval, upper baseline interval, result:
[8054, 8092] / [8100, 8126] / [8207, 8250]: -1.4 angstrom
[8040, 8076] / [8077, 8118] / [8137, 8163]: 1.8 angstrom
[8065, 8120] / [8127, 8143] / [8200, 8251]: -1.4 angstrom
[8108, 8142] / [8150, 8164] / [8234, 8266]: -1.5 angstrom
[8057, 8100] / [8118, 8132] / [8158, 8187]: -0.5 angstrom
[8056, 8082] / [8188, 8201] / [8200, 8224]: -1.4 angstrom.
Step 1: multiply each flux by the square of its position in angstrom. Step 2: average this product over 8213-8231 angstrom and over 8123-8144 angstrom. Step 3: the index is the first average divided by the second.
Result 0.8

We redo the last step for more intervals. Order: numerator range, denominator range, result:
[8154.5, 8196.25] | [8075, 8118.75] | 1.08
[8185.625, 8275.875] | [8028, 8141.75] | 1.00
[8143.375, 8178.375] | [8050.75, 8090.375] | 1.15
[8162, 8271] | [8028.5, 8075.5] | 1.03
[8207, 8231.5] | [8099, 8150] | 0.86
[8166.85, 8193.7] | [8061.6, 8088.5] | 1.03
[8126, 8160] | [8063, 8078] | 1.12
